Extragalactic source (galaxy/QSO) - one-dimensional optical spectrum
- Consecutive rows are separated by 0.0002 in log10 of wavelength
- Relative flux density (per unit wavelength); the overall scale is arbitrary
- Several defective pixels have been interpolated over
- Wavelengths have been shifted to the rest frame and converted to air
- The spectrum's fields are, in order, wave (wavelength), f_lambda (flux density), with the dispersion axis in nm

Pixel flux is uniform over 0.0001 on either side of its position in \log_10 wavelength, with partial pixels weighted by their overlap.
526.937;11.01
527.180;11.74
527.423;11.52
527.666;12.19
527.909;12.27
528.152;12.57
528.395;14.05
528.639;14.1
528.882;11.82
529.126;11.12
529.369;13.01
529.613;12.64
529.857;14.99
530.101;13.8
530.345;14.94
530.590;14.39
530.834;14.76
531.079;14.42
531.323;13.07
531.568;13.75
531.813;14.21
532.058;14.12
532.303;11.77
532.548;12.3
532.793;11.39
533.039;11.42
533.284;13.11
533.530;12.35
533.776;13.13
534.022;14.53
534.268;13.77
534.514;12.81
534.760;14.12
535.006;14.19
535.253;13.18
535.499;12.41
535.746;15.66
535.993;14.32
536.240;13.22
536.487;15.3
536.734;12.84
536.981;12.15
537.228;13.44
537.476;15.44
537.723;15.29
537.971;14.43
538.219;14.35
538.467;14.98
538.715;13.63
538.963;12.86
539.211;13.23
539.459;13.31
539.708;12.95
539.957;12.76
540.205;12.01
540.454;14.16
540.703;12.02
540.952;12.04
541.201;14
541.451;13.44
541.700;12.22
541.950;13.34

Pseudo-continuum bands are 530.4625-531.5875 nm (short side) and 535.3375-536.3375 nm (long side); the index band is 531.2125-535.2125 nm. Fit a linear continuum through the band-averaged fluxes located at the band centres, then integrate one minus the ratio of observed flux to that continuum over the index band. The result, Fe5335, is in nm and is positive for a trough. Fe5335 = 0.251 nm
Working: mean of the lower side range 14.1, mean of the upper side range 13.9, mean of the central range 13.1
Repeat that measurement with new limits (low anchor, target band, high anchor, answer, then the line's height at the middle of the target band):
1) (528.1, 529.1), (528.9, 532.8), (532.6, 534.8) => -0.15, 12.9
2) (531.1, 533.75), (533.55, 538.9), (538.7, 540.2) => -0.41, 12.9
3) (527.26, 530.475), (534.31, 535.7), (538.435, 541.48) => -0.05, 13.1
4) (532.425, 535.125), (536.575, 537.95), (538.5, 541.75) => -0.09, 13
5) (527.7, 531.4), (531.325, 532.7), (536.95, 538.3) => 0.05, 13.7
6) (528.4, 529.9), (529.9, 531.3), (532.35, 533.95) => -0.19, 12.7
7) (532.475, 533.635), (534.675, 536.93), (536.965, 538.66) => -0.07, 13.4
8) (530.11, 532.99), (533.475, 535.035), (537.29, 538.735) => 0.05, 14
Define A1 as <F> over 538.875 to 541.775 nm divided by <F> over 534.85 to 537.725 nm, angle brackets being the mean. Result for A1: 0.9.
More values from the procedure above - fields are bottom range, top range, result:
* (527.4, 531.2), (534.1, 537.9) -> 1.04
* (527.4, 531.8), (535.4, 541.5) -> 1.02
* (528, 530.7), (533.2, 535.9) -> 1.01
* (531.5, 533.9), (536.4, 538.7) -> 1.12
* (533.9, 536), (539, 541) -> 0.93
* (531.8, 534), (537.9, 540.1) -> 1.07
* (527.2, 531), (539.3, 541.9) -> 0.98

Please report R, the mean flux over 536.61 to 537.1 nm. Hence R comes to 12.5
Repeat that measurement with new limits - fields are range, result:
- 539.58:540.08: 12.8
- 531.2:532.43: 13.4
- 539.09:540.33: 12.9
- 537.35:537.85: 15.3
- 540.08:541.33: 12.8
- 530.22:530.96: 14.7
